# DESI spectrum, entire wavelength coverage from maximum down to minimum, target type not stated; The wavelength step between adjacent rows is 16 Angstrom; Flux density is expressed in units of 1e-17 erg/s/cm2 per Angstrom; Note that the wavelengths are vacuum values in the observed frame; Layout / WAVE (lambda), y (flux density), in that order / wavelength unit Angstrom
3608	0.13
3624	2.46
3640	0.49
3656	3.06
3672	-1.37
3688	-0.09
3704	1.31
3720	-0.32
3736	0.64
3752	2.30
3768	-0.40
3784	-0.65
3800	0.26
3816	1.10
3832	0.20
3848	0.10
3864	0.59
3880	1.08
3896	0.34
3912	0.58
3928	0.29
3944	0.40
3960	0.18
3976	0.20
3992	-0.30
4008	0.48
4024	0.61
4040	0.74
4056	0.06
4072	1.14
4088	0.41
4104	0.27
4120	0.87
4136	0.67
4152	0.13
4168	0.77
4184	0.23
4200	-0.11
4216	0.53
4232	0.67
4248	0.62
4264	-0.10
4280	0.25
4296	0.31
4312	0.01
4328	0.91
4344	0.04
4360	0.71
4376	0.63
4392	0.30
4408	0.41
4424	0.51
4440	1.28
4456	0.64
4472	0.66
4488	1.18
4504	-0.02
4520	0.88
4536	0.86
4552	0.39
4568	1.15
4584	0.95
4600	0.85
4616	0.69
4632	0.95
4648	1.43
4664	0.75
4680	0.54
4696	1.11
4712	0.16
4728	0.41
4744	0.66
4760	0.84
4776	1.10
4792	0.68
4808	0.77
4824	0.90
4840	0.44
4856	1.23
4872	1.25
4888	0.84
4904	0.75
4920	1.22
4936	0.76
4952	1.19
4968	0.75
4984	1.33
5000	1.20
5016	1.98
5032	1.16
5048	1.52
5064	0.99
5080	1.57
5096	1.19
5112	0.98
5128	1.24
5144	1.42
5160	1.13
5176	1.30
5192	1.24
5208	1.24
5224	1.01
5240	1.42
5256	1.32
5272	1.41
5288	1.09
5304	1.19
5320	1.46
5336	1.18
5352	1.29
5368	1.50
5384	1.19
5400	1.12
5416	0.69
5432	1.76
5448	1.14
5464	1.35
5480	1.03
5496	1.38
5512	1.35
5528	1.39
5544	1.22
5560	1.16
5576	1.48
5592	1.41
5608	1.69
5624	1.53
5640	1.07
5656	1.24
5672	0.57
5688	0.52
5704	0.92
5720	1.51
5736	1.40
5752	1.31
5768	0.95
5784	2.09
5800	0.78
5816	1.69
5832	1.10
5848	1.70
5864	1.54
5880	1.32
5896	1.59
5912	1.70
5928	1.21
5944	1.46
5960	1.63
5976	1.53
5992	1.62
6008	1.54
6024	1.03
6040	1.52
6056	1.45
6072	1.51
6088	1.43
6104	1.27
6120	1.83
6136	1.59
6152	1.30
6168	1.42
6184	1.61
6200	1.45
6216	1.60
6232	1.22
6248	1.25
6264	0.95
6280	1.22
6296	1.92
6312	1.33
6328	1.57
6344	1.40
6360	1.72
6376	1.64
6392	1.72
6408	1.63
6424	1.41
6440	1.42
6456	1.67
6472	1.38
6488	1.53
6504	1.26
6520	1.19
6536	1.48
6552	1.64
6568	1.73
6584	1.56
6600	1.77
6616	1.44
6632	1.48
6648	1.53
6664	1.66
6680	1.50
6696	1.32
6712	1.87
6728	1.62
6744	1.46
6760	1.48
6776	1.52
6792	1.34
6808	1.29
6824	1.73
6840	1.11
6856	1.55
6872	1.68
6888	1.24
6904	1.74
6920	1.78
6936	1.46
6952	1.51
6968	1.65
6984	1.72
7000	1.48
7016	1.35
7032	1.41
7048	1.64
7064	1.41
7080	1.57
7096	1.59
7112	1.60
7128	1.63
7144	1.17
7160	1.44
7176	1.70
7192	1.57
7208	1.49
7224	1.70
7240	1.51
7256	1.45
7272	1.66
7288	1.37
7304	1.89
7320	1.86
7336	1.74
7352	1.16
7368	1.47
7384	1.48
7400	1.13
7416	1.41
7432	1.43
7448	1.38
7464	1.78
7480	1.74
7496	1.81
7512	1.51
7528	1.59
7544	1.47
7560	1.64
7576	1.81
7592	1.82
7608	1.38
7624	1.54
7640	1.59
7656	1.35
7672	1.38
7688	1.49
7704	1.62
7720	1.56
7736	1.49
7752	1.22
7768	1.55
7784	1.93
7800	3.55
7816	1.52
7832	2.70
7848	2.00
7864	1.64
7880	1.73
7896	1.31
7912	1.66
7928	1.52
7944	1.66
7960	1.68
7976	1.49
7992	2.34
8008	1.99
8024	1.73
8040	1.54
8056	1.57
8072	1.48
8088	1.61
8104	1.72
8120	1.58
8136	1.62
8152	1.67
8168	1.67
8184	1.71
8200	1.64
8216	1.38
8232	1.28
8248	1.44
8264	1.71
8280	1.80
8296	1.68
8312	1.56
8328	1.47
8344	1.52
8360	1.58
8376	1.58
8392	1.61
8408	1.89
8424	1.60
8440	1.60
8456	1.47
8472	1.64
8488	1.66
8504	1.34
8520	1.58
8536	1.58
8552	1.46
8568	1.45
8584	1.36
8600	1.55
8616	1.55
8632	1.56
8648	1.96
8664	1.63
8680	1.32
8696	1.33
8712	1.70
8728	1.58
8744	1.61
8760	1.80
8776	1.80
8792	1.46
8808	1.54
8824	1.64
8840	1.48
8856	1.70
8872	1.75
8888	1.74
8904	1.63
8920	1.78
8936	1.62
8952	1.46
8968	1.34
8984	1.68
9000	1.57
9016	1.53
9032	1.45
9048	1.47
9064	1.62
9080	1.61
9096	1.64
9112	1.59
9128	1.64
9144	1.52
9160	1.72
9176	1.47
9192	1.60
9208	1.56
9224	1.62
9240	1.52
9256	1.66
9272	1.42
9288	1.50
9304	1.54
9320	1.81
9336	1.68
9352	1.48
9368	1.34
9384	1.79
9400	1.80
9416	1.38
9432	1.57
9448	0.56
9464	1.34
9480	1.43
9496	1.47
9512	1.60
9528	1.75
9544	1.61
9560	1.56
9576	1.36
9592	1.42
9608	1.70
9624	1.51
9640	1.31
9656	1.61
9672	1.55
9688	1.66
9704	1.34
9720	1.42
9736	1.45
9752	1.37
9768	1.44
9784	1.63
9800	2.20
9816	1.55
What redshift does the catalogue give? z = 0.189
